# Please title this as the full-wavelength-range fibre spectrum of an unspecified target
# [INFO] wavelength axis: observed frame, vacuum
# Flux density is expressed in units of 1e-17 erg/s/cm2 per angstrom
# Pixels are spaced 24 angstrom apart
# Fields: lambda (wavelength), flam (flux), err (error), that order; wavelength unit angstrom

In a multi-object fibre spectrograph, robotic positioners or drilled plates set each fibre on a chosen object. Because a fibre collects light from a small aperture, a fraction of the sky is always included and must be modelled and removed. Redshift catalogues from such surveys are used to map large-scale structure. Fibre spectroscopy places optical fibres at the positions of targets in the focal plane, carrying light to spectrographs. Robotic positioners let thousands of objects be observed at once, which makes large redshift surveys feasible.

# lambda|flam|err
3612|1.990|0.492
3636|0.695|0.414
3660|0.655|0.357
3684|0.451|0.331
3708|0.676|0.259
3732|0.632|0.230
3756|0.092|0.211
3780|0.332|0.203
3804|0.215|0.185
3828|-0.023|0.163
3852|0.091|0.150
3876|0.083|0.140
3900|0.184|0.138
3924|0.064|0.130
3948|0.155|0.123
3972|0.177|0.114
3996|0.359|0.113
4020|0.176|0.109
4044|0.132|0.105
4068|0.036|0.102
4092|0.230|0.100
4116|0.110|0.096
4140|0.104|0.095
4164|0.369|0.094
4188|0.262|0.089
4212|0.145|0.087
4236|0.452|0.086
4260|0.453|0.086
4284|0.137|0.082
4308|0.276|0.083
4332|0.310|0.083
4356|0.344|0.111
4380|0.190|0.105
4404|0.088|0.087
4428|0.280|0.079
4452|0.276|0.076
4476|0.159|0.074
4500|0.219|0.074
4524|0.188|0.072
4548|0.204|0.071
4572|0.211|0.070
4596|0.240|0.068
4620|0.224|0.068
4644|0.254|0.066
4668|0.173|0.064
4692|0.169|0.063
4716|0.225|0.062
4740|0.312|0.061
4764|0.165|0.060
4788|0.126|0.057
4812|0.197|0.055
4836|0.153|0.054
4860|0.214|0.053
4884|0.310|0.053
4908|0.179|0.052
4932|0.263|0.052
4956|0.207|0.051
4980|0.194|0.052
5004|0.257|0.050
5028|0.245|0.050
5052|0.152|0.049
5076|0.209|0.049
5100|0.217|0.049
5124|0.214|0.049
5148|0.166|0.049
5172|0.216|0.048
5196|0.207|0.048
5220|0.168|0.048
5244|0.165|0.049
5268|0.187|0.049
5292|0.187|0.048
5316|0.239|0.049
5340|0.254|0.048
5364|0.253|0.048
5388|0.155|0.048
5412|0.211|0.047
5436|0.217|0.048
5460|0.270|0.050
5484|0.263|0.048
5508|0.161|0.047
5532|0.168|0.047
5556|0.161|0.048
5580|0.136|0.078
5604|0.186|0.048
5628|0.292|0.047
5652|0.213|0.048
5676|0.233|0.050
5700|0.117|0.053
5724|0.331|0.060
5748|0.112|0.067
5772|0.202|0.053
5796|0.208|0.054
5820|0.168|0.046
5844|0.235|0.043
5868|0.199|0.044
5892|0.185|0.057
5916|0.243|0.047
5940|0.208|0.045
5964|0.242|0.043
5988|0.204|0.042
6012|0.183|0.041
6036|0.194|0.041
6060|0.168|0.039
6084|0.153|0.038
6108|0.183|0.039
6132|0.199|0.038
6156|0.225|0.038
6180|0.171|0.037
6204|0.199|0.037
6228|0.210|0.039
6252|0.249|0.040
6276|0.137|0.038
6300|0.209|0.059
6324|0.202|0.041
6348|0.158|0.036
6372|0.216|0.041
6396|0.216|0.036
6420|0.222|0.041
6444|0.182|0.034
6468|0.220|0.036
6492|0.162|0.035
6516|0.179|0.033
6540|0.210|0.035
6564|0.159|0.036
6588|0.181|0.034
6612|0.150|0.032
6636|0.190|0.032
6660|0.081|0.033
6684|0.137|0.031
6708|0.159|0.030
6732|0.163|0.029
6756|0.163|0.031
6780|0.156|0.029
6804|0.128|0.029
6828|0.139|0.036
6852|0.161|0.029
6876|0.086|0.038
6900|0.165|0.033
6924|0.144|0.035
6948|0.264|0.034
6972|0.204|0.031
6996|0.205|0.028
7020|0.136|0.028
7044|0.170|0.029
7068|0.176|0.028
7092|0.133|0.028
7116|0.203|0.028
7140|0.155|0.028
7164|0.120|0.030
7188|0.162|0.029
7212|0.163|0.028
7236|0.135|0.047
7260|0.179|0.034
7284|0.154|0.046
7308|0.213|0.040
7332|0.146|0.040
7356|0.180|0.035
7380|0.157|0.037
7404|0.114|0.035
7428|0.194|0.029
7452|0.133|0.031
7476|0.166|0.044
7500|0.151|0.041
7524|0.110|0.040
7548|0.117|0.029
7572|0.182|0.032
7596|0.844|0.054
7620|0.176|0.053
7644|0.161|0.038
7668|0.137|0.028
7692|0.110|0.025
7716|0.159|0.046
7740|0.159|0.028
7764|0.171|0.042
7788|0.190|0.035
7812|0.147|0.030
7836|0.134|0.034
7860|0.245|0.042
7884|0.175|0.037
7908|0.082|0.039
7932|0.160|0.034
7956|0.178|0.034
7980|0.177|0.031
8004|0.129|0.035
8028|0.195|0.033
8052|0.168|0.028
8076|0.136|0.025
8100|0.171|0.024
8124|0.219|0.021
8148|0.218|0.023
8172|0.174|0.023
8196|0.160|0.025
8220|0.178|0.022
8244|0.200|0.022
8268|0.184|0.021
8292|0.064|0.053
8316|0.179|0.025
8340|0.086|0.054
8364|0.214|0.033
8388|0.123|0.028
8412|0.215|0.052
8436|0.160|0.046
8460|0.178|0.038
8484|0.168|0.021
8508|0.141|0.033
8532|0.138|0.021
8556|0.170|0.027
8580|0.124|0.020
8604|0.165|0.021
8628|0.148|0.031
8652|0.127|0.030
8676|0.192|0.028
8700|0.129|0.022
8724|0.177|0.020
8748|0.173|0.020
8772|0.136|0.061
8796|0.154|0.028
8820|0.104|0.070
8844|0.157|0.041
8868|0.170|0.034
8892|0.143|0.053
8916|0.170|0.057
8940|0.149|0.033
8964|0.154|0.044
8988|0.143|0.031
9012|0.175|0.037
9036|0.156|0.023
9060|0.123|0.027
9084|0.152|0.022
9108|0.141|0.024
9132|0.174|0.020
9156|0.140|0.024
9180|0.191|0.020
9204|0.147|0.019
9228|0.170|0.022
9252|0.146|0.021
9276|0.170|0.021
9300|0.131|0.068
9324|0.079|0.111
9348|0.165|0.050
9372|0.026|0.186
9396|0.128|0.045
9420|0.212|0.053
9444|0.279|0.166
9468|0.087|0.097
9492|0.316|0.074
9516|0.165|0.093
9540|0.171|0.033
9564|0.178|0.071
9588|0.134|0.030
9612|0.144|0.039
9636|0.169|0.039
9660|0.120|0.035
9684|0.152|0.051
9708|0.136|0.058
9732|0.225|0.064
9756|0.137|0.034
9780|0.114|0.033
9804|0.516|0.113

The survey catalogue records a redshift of 1.037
